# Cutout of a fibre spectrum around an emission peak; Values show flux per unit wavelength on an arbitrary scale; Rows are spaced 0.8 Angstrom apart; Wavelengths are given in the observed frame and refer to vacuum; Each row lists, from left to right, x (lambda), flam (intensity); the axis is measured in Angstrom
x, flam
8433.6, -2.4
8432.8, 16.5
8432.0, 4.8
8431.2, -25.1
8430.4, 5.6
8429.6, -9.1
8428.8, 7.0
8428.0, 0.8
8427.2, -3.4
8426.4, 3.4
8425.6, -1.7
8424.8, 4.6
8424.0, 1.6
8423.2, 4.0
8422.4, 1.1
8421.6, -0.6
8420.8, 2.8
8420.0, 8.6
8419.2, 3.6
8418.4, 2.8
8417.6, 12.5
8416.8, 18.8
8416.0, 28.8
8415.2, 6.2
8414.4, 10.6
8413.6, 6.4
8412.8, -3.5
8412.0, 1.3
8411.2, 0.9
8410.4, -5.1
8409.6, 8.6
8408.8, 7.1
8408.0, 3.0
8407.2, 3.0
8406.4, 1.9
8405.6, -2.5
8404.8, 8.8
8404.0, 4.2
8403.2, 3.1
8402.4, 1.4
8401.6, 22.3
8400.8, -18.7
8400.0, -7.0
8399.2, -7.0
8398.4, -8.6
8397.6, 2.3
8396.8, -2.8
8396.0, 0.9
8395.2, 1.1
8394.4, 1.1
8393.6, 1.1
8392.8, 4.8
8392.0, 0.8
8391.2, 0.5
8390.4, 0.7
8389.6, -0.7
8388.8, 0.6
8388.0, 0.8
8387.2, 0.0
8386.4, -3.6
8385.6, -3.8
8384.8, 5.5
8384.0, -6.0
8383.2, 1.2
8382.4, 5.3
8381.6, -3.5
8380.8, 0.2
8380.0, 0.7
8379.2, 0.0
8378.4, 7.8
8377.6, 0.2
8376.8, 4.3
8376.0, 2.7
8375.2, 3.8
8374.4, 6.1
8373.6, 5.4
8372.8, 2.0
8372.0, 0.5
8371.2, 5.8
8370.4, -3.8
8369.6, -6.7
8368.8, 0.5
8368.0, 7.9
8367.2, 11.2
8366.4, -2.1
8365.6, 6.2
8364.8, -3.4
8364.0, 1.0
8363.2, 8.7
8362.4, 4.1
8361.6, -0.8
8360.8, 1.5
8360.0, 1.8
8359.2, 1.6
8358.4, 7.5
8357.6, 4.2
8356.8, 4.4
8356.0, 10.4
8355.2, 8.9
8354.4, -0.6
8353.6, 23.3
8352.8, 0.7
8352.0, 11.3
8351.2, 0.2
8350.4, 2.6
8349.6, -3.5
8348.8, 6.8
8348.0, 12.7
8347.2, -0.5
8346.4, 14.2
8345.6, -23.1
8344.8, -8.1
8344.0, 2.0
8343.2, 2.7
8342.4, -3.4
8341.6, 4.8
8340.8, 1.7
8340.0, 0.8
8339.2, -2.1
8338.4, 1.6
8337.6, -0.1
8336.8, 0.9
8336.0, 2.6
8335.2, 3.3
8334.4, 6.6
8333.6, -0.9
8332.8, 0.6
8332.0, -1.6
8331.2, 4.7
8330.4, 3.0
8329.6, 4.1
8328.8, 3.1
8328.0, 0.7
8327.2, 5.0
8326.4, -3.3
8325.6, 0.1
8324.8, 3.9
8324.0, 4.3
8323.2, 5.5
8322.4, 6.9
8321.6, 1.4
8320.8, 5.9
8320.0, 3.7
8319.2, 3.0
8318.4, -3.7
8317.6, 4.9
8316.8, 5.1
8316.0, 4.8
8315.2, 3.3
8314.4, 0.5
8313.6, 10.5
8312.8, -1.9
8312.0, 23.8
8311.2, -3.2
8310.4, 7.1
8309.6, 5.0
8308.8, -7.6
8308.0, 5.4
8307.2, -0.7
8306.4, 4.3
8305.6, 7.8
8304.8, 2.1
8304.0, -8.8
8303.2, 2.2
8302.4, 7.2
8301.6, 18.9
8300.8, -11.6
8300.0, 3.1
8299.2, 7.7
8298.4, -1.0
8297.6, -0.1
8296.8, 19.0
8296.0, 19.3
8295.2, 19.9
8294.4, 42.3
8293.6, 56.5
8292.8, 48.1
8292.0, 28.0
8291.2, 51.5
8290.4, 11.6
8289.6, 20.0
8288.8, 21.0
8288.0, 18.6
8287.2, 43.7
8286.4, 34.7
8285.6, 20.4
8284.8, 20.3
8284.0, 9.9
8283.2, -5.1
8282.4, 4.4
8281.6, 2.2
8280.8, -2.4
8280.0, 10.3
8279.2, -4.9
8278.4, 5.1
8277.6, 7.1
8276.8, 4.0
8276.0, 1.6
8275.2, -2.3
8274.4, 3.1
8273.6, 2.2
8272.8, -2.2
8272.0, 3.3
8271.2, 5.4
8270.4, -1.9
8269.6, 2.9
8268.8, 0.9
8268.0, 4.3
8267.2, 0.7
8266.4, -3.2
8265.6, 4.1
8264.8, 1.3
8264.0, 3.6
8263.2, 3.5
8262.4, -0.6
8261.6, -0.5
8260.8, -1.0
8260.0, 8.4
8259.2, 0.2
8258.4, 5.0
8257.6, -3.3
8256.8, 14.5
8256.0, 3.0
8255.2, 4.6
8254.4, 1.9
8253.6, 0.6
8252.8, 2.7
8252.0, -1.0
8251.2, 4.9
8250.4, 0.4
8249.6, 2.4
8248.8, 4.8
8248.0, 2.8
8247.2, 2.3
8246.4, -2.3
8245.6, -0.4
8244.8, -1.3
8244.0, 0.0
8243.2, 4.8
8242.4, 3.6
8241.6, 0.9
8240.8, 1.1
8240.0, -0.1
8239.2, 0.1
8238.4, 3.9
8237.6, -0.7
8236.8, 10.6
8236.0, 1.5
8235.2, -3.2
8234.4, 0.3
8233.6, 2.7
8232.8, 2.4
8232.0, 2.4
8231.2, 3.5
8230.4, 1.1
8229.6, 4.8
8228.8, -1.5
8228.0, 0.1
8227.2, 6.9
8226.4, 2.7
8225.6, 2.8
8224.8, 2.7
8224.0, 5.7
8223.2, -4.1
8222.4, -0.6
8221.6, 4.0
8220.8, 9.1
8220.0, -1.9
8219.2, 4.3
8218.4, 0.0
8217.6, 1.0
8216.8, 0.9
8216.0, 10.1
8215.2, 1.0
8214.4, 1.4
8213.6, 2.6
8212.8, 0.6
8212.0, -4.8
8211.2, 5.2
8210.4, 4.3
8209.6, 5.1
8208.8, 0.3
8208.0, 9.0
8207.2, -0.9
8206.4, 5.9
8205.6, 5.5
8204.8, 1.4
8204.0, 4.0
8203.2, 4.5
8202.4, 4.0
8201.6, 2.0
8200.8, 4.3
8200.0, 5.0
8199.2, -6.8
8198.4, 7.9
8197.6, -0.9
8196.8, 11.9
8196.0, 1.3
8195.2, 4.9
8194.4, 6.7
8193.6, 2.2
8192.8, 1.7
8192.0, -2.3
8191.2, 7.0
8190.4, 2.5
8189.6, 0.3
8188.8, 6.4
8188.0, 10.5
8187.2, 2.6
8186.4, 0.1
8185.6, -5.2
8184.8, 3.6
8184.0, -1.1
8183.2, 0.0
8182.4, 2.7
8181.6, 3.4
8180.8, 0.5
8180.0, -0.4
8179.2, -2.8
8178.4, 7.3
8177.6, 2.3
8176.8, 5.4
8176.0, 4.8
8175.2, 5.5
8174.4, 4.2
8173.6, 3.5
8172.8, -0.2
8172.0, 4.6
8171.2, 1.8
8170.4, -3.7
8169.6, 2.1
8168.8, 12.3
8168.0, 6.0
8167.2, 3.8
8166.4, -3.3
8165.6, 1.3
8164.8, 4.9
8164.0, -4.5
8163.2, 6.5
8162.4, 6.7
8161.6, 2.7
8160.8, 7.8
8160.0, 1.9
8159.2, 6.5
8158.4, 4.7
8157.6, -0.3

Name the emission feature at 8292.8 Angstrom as [O II] 3727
